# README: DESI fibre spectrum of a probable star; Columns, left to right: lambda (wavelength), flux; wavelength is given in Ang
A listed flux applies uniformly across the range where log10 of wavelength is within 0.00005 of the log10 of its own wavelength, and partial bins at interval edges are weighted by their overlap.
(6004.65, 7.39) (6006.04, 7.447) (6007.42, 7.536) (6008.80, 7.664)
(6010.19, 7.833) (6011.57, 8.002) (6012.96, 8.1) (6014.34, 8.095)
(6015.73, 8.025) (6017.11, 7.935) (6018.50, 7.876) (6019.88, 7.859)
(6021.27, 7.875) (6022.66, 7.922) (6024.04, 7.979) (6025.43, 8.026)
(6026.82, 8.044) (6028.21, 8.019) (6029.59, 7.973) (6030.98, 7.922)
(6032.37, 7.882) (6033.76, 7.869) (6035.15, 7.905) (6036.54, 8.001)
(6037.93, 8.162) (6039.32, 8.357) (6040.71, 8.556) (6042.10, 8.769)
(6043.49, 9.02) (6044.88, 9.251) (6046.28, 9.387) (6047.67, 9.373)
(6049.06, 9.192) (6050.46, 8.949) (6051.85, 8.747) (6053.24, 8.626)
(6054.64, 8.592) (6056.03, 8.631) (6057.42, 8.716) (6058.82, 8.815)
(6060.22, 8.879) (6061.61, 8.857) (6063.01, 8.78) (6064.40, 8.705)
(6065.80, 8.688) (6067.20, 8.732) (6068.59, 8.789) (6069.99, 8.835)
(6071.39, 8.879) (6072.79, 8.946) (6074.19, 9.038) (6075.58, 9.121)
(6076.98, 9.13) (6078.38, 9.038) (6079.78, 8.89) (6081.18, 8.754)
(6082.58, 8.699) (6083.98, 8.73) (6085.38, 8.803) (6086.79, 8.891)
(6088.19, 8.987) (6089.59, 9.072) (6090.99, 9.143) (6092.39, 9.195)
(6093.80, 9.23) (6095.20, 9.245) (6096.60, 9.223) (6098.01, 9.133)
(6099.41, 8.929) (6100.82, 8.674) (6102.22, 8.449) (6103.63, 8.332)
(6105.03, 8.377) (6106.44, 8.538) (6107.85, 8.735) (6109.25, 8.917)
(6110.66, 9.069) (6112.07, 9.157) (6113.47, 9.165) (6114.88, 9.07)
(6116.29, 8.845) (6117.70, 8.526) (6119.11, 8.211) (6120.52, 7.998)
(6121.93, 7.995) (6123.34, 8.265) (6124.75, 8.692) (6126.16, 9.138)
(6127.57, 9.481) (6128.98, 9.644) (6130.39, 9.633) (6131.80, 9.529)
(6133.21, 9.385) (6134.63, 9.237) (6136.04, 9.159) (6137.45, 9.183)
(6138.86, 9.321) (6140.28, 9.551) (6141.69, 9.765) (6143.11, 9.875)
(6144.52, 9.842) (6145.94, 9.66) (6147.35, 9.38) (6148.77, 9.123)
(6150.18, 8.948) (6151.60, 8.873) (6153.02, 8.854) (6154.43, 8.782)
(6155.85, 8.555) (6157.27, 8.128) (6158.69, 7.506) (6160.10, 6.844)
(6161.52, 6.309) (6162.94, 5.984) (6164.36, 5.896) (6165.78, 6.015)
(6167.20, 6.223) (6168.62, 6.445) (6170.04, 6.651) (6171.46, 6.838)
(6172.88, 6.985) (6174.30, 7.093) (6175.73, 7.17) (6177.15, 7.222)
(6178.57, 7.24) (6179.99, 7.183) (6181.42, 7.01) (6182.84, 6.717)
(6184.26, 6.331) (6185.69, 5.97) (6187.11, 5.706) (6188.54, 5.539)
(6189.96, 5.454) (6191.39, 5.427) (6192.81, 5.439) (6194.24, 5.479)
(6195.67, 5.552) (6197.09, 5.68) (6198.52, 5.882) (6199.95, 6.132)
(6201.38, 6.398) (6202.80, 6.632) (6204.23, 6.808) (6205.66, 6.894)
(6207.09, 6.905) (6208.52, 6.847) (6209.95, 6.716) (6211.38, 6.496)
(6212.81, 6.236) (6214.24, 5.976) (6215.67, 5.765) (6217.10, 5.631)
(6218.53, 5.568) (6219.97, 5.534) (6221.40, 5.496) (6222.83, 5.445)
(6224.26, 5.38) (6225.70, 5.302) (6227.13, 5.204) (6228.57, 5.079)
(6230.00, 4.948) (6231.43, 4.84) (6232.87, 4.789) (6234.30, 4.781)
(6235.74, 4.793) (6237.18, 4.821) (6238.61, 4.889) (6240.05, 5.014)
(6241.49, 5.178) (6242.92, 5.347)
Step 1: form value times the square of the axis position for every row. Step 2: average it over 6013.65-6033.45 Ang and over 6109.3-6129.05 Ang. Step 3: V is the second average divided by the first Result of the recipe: 1.14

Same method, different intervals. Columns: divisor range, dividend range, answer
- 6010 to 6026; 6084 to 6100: 1.17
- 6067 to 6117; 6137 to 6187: 0.89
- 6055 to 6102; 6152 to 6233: 0.74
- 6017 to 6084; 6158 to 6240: 0.74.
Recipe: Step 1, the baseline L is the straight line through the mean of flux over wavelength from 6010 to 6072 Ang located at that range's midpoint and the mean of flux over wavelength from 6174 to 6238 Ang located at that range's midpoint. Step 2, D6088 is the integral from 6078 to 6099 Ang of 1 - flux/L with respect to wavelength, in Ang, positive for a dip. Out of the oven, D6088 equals -3.5 Ang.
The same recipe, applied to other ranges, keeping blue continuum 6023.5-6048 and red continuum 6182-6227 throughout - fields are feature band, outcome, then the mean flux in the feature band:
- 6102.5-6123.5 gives -3.9 Ang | 8.62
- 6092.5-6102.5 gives -2.1 Ang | 9.02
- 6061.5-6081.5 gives -2.7 Ang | 8.88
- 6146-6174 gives -3.9 Ang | 7.54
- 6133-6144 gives -4.1 Ang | 9.44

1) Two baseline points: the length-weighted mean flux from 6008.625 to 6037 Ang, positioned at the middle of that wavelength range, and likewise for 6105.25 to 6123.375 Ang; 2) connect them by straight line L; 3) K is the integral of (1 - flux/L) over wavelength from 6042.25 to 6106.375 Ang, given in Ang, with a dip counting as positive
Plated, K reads -4.2 Ang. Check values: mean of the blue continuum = 7.95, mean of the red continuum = 8.66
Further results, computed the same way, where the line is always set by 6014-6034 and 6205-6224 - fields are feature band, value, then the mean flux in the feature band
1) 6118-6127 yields -1.8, 8.4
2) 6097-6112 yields -3.3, 8.74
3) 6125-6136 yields -3.9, 9.39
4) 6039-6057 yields -2.7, 8.89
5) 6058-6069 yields -1.8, 8.78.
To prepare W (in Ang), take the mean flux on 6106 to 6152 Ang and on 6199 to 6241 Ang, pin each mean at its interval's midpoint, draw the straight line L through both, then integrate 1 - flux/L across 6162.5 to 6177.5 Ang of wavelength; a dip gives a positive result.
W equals 1.91 Ang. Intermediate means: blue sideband 9.09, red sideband 5.7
